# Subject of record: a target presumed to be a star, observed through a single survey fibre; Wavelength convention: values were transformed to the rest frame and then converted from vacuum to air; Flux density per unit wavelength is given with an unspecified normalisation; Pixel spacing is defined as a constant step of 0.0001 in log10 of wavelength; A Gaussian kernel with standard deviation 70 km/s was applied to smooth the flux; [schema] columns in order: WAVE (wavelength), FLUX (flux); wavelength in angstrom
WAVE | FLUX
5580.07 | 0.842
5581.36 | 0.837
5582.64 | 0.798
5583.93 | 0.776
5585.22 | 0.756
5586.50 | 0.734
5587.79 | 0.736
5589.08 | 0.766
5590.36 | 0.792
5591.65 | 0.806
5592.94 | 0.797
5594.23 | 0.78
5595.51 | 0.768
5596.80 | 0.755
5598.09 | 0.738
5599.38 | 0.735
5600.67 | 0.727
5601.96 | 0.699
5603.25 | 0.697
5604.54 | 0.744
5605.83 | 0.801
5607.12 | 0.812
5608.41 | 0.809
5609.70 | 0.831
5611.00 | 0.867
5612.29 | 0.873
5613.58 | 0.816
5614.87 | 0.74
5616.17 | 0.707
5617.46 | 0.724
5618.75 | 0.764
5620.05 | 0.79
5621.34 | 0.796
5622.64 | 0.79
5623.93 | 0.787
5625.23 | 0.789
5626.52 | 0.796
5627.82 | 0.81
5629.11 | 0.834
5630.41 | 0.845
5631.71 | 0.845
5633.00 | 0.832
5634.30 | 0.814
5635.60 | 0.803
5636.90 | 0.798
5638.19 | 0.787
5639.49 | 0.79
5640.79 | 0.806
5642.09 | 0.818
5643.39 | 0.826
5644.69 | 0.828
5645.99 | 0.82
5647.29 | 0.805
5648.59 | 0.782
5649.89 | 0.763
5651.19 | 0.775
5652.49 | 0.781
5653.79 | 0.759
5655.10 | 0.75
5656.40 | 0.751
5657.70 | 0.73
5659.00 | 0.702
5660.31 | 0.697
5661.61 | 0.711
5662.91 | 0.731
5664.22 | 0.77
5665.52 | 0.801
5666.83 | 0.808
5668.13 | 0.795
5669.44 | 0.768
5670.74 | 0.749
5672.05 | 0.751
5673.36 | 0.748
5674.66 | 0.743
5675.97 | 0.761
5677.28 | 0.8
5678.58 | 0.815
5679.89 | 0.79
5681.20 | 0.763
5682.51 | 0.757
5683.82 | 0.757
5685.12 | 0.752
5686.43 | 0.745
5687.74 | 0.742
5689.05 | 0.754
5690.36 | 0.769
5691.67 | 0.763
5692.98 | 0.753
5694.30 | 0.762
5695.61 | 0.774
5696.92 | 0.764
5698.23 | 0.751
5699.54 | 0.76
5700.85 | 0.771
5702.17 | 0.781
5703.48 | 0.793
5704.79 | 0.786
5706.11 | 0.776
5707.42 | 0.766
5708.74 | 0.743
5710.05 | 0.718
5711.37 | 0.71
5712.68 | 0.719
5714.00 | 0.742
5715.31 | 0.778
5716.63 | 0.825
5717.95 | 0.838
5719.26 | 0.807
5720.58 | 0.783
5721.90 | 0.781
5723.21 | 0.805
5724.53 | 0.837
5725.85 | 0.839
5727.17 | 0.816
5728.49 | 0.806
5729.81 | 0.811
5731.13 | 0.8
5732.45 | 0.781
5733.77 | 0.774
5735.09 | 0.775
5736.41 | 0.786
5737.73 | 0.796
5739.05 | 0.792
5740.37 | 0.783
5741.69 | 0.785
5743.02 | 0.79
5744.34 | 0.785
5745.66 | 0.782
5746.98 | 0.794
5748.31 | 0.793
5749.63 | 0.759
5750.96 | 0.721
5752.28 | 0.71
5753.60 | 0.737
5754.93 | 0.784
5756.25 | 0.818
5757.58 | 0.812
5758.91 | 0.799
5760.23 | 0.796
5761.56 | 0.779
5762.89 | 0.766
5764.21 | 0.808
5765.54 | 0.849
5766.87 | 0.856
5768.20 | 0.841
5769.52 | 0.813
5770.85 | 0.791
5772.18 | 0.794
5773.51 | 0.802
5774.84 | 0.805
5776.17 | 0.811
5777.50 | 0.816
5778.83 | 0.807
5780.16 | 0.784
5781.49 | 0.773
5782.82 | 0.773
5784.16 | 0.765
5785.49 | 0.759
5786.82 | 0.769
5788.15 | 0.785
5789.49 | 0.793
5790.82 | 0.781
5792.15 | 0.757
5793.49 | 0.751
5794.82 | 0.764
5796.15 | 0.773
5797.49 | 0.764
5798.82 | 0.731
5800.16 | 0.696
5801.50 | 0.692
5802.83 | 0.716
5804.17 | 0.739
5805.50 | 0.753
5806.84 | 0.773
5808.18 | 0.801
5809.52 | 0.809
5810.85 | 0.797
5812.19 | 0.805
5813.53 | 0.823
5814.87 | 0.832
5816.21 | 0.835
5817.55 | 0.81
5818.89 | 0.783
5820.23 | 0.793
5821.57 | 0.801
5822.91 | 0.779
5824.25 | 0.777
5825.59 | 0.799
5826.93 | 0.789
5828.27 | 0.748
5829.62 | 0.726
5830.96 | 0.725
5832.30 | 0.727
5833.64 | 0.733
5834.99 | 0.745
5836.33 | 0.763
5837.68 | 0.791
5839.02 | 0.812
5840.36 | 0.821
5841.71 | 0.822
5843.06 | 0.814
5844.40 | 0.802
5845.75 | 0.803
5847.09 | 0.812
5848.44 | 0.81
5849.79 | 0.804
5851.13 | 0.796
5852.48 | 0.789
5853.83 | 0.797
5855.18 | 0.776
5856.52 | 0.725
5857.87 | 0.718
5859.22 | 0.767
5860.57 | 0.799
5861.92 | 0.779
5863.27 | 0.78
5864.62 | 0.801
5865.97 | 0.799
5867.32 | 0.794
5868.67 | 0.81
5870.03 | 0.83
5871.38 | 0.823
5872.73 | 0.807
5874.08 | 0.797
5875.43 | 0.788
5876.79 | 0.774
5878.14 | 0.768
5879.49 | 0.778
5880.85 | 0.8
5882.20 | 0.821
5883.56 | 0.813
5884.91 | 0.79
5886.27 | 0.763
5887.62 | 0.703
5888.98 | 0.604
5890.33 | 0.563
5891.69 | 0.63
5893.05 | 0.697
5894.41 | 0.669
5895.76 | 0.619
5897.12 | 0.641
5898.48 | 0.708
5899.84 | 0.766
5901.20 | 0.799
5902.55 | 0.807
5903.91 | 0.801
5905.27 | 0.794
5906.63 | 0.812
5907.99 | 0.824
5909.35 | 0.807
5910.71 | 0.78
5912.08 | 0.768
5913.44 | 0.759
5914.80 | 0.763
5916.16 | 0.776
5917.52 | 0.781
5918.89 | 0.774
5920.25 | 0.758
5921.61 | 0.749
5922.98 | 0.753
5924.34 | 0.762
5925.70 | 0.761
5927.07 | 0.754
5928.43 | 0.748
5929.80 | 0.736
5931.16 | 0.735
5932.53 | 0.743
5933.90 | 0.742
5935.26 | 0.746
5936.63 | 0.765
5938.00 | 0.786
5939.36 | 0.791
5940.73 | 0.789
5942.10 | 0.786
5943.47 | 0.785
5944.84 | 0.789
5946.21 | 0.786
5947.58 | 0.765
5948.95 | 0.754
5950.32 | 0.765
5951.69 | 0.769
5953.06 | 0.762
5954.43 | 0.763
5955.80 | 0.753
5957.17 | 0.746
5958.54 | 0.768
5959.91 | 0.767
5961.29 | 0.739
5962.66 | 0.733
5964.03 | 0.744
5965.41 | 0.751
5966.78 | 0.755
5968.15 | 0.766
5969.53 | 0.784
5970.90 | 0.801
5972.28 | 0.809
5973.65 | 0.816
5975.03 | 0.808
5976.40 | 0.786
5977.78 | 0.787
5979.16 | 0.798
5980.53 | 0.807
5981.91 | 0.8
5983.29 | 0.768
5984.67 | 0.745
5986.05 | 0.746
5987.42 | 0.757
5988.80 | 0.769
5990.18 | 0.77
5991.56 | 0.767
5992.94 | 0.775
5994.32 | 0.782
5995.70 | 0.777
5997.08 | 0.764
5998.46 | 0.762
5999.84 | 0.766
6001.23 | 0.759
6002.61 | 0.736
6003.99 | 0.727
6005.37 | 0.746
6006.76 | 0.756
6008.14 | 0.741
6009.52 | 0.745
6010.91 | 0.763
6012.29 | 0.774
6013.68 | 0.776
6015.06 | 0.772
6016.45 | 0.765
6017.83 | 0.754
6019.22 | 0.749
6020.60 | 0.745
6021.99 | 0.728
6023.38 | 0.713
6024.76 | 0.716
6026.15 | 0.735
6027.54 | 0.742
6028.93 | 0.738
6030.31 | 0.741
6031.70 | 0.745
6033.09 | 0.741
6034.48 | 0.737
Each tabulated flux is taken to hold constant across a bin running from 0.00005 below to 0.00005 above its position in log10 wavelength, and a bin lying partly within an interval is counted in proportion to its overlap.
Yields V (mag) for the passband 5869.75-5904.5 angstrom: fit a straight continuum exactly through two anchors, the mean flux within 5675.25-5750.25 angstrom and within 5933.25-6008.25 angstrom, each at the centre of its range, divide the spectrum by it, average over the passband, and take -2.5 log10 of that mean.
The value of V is 0.04 mag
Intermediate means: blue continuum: 0.778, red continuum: 0.769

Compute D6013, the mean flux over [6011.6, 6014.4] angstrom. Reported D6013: 0.775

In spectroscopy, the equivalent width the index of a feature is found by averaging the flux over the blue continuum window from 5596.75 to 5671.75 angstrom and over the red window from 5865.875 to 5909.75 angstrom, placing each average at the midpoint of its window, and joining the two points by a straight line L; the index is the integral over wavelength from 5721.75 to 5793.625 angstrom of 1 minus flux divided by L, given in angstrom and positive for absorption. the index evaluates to -2.0 angstrom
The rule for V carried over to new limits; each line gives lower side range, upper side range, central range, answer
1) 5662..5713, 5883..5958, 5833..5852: -0.05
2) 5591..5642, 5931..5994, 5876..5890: 0.03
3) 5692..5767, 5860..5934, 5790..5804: 0.04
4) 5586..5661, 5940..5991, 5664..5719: 0.02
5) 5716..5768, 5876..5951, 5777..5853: 0.00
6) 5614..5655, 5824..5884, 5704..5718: 0.04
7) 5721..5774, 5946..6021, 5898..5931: 0.00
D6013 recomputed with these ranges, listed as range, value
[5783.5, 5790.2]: 0.775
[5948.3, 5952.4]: 0.763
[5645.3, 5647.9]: 0.813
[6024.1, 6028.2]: 0.73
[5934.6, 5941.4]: 0.775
